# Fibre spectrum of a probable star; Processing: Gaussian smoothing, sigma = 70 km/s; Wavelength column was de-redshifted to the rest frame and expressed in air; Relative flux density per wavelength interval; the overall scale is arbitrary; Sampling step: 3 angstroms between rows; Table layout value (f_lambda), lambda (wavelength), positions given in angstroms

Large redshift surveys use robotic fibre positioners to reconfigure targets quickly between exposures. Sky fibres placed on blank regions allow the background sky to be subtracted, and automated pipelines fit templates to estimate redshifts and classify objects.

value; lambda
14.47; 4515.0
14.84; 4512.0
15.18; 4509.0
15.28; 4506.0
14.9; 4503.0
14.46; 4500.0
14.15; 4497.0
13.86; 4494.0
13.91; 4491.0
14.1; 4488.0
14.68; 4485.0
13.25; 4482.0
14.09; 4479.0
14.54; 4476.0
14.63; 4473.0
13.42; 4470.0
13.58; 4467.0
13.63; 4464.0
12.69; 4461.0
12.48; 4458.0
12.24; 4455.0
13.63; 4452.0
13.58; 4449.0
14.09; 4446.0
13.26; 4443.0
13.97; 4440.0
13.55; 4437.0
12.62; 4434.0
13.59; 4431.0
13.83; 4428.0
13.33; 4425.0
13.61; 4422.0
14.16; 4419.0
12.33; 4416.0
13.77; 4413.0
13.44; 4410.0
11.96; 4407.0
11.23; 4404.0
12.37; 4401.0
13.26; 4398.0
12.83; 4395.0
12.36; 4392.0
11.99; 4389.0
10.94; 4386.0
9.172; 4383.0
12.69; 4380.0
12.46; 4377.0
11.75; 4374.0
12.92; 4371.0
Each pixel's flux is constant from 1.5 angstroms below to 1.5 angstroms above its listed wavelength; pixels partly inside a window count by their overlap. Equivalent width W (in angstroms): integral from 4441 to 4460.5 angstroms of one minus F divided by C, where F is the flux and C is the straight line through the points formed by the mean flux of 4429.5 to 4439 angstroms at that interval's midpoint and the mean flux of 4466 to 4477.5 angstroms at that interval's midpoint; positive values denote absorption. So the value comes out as 0.6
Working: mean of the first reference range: 13.3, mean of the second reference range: 14.1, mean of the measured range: 13.2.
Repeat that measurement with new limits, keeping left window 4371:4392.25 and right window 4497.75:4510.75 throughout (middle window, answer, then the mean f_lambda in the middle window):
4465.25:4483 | 0.2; 13.9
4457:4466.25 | 0.5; 13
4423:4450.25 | -0.9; 13.5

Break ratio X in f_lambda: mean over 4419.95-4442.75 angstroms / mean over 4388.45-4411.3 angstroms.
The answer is 1.09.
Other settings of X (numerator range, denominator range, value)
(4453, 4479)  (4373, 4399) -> 1.13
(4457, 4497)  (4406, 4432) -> 1.03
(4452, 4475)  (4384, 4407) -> 1.10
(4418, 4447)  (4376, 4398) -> 1.14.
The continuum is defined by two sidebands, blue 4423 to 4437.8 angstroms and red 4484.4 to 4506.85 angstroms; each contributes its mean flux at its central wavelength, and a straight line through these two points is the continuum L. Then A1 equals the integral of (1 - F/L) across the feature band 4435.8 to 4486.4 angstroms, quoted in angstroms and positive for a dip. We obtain 0.9 angstroms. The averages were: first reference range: 13.4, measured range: 13.6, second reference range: 14.4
